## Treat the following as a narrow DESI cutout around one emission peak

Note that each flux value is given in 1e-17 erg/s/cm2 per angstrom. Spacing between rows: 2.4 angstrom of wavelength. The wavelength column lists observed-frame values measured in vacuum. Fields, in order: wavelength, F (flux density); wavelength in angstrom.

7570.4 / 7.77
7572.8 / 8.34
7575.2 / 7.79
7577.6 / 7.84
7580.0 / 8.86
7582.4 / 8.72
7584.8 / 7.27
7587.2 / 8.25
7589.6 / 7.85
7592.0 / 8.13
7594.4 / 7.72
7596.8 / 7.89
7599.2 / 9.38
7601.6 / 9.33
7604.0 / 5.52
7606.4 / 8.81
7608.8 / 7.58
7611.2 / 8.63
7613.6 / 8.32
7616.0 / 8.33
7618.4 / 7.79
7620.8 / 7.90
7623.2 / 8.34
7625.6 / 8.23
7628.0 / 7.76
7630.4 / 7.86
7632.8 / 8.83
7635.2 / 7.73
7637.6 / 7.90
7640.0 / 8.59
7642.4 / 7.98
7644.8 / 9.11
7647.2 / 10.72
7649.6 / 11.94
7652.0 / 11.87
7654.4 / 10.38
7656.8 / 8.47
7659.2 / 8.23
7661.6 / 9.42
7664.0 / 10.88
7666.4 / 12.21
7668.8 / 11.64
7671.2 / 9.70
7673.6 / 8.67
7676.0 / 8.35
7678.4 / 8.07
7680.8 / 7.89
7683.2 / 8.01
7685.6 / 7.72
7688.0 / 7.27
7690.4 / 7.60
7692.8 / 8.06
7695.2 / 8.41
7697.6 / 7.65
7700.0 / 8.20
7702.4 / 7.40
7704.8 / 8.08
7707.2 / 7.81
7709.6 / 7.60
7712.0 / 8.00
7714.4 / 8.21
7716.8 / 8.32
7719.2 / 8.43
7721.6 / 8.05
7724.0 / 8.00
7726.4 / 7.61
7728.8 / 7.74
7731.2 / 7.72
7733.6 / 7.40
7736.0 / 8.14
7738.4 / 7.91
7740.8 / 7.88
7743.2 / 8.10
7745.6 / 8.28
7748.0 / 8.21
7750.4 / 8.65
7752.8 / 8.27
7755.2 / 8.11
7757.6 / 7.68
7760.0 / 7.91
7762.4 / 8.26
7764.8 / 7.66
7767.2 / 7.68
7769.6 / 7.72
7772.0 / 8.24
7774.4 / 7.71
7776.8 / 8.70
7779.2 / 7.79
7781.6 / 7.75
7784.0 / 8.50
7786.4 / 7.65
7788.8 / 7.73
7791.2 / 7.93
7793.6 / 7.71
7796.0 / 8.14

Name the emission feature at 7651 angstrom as [S II] 6716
